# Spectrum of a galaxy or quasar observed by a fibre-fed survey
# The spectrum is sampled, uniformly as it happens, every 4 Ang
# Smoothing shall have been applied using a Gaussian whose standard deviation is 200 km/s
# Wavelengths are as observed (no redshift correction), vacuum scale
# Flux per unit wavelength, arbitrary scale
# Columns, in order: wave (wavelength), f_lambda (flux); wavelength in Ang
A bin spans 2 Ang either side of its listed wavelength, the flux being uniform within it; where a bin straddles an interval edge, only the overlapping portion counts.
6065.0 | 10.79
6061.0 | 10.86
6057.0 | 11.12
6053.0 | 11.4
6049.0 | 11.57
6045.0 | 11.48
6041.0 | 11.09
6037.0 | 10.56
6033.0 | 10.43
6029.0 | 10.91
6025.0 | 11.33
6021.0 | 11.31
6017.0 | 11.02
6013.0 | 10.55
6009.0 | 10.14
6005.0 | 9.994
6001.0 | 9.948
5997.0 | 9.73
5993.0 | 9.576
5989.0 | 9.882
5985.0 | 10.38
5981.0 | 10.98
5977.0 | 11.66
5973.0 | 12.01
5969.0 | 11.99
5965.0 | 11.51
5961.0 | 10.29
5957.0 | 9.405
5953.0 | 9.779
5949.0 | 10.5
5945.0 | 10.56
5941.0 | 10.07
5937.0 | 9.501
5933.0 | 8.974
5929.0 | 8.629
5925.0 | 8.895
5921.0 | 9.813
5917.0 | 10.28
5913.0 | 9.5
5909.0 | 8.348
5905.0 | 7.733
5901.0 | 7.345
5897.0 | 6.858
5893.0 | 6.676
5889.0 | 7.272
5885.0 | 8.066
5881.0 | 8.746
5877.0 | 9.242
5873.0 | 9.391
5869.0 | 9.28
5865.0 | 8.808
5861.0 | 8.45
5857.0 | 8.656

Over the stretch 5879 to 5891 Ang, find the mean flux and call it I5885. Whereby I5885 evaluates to 8.03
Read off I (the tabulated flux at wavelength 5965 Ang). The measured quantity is 11.51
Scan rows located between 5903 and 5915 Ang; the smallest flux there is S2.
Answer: 7.733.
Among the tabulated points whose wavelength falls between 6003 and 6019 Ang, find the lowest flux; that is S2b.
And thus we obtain 9.994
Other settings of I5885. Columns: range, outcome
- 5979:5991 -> 10.4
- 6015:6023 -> 11.2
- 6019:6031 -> 11.2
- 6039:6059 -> 11.3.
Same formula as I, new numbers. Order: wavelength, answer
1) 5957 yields 9.405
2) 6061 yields 10.86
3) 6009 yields 10.14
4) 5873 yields 9.391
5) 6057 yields 11.12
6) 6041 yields 11.09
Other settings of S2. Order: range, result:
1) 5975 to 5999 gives 9.576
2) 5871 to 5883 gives 8.746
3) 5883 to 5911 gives 6.676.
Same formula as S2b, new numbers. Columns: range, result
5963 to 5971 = 11.51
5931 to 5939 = 8.974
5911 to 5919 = 9.5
